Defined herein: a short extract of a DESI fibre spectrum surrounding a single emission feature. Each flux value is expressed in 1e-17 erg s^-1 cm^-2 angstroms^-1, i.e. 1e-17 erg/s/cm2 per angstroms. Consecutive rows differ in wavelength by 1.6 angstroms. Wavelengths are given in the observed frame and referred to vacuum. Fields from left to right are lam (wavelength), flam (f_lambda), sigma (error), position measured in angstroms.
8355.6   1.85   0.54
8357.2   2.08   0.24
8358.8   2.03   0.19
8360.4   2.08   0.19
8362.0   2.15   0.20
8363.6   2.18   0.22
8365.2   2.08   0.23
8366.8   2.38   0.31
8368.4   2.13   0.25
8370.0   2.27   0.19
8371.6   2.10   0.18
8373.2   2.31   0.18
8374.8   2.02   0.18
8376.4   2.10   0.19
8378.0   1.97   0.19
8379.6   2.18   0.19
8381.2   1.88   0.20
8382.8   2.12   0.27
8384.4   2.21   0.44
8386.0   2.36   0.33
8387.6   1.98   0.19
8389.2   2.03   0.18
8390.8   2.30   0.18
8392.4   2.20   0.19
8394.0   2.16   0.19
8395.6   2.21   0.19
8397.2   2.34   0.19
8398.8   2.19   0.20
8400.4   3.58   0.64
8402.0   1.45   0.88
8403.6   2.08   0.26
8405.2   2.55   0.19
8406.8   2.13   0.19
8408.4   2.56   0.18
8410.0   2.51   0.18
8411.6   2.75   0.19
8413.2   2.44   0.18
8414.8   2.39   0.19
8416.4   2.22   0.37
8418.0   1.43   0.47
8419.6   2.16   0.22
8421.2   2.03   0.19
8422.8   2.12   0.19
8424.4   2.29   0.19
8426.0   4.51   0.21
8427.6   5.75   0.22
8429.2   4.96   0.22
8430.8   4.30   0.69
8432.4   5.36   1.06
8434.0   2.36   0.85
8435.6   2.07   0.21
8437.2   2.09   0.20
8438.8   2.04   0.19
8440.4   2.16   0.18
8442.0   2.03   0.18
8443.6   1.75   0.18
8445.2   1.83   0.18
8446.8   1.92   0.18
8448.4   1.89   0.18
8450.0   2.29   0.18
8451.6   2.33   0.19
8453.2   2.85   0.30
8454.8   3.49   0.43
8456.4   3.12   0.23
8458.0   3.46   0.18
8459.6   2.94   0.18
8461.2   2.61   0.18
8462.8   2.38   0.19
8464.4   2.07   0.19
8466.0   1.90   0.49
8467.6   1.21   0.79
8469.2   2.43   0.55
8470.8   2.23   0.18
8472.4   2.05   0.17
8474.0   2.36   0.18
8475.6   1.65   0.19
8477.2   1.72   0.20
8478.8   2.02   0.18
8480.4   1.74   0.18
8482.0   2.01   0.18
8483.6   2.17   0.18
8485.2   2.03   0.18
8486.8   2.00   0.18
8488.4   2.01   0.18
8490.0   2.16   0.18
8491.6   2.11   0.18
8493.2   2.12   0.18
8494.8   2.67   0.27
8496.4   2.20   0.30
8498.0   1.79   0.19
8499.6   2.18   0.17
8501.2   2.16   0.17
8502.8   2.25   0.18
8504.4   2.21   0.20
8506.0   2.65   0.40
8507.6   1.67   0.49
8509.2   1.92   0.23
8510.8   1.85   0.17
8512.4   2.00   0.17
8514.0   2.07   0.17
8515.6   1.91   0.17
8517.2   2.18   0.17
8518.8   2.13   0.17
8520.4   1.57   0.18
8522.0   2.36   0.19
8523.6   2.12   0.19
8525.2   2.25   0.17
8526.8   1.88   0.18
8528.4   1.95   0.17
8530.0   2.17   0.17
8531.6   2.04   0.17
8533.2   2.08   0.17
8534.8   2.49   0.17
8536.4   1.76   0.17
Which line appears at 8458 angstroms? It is [N II]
